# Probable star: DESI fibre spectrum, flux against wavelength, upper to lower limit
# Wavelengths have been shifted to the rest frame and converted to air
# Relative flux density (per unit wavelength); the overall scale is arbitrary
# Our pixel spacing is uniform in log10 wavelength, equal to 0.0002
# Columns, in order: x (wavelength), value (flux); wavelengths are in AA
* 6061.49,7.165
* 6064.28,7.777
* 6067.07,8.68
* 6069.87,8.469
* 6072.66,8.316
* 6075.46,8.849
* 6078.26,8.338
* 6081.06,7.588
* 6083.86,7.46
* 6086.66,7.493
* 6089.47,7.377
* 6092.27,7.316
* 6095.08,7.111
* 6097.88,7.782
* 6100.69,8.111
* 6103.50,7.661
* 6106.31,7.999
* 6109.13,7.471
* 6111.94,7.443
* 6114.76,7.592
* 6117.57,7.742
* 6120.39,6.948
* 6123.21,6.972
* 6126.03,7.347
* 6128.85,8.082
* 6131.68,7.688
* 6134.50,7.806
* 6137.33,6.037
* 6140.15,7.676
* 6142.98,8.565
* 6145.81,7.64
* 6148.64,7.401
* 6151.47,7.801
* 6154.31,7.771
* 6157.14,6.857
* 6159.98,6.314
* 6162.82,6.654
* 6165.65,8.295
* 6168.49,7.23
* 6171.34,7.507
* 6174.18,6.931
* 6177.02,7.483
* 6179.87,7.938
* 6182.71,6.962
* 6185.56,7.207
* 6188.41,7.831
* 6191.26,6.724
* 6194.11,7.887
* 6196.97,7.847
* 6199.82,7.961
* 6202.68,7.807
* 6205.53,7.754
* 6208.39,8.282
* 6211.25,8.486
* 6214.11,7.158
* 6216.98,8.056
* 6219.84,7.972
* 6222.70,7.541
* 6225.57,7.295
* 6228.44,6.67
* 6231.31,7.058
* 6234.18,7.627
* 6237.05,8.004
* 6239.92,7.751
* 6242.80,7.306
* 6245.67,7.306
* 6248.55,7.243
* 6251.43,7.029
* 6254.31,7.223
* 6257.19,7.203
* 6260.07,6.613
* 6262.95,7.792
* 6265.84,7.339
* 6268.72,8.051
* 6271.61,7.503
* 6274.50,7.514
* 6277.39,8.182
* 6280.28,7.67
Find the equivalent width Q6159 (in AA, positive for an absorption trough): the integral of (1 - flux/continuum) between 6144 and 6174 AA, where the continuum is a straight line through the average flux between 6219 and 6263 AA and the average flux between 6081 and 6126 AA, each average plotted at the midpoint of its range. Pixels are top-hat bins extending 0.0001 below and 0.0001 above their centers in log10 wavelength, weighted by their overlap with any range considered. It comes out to 0.3 AA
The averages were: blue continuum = 7.5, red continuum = 7.33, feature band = 7.35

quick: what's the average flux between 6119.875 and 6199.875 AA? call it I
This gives 7.42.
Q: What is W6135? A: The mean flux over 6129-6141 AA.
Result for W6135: 7.37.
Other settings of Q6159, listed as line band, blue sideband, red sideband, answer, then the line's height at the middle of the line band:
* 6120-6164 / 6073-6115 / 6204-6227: 2.3 AA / 7.76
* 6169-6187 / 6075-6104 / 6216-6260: 0.4 AA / 7.51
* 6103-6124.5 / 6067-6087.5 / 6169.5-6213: 1.3 AA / 7.97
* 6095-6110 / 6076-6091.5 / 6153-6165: -0.4 AA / 7.52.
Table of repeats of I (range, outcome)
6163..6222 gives 7.64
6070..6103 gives 7.82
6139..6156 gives 7.8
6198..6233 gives 7.67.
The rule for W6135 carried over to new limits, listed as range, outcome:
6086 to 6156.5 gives 7.55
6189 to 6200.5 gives 7.6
